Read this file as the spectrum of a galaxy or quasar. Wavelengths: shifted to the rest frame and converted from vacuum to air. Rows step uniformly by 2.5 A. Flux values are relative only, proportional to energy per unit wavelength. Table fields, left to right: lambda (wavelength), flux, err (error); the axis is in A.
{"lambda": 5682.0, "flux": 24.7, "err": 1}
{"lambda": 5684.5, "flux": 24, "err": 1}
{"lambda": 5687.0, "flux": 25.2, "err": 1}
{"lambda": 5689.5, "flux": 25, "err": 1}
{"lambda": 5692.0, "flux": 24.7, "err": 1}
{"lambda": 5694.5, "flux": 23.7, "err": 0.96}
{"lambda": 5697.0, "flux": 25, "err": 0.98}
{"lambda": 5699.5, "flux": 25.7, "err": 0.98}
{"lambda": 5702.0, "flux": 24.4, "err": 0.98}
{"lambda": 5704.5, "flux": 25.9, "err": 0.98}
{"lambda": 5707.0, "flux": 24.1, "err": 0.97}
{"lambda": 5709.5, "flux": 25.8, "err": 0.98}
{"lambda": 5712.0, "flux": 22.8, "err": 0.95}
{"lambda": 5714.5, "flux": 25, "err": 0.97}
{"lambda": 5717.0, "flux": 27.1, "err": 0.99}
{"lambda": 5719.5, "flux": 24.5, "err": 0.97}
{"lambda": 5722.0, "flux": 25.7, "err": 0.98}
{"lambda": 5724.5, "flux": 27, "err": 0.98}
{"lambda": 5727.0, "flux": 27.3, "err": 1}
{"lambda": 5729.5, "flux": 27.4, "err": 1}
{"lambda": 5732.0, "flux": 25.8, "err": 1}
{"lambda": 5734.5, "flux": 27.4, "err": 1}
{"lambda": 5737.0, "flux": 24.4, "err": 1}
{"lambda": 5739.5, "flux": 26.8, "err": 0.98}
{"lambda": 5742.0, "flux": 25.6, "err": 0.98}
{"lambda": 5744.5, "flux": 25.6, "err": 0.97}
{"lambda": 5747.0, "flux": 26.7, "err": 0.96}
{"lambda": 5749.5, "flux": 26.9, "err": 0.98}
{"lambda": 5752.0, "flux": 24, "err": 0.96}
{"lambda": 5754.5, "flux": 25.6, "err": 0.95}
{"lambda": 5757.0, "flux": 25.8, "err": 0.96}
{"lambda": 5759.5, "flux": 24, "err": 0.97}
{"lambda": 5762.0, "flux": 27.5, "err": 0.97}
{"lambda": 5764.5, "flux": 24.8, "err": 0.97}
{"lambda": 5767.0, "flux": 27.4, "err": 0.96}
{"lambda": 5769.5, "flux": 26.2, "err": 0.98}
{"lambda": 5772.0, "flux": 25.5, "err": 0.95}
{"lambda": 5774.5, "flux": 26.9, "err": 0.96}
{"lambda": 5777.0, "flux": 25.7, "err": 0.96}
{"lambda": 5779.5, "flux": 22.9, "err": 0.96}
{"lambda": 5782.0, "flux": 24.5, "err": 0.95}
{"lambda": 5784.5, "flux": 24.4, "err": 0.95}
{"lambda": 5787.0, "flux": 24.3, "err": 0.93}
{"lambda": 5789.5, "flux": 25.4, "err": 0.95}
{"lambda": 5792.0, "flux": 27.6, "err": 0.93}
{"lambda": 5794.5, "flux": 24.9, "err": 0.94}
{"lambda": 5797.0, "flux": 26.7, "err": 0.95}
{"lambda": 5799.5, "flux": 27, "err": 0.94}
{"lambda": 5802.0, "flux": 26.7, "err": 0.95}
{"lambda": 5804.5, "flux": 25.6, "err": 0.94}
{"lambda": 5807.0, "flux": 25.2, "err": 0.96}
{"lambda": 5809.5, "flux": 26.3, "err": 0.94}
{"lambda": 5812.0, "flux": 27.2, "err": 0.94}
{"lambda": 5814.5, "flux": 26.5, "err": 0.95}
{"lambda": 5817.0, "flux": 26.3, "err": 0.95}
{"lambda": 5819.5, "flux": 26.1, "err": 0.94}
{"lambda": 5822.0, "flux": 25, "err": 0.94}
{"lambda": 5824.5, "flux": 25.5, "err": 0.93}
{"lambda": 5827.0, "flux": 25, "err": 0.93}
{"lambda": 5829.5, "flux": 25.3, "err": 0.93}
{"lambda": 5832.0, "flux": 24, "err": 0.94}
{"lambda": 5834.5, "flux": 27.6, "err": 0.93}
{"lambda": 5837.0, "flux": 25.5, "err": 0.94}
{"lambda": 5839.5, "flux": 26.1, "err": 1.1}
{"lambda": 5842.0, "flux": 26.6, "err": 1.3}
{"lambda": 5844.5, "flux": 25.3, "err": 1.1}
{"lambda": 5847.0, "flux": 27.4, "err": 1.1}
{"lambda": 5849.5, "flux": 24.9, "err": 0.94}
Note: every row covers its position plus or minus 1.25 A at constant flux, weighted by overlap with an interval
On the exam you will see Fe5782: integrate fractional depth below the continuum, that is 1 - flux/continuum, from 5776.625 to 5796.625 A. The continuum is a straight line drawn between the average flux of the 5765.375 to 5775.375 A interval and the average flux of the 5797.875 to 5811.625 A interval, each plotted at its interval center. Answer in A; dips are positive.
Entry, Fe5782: 1.01 A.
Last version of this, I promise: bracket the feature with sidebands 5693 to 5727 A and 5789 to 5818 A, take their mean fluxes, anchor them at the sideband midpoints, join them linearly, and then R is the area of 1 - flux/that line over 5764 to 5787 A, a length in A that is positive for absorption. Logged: 0.57 A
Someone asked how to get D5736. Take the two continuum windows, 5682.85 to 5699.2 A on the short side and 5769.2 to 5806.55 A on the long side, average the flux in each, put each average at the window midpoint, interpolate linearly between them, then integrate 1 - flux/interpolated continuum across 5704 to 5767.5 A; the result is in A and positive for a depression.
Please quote -1.7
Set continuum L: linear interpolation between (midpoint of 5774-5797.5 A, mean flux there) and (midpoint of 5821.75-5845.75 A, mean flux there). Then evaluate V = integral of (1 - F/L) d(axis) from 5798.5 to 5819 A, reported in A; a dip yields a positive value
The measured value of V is -0.74 A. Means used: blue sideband 25.2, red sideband 25.6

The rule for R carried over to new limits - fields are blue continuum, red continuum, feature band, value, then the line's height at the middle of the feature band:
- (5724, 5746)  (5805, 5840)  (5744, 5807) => 1.0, 26.1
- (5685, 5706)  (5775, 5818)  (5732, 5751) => -0.6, 25.3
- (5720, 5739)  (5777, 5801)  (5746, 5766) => 0.2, 25.9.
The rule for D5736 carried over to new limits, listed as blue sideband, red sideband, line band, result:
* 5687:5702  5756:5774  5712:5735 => -0.8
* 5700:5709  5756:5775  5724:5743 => -0.8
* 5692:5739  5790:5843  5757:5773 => -0.1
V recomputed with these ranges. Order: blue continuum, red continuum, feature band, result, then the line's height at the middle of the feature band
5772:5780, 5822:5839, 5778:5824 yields -0.4 A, 25.5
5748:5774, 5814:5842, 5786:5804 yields -0.2 A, 25.8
